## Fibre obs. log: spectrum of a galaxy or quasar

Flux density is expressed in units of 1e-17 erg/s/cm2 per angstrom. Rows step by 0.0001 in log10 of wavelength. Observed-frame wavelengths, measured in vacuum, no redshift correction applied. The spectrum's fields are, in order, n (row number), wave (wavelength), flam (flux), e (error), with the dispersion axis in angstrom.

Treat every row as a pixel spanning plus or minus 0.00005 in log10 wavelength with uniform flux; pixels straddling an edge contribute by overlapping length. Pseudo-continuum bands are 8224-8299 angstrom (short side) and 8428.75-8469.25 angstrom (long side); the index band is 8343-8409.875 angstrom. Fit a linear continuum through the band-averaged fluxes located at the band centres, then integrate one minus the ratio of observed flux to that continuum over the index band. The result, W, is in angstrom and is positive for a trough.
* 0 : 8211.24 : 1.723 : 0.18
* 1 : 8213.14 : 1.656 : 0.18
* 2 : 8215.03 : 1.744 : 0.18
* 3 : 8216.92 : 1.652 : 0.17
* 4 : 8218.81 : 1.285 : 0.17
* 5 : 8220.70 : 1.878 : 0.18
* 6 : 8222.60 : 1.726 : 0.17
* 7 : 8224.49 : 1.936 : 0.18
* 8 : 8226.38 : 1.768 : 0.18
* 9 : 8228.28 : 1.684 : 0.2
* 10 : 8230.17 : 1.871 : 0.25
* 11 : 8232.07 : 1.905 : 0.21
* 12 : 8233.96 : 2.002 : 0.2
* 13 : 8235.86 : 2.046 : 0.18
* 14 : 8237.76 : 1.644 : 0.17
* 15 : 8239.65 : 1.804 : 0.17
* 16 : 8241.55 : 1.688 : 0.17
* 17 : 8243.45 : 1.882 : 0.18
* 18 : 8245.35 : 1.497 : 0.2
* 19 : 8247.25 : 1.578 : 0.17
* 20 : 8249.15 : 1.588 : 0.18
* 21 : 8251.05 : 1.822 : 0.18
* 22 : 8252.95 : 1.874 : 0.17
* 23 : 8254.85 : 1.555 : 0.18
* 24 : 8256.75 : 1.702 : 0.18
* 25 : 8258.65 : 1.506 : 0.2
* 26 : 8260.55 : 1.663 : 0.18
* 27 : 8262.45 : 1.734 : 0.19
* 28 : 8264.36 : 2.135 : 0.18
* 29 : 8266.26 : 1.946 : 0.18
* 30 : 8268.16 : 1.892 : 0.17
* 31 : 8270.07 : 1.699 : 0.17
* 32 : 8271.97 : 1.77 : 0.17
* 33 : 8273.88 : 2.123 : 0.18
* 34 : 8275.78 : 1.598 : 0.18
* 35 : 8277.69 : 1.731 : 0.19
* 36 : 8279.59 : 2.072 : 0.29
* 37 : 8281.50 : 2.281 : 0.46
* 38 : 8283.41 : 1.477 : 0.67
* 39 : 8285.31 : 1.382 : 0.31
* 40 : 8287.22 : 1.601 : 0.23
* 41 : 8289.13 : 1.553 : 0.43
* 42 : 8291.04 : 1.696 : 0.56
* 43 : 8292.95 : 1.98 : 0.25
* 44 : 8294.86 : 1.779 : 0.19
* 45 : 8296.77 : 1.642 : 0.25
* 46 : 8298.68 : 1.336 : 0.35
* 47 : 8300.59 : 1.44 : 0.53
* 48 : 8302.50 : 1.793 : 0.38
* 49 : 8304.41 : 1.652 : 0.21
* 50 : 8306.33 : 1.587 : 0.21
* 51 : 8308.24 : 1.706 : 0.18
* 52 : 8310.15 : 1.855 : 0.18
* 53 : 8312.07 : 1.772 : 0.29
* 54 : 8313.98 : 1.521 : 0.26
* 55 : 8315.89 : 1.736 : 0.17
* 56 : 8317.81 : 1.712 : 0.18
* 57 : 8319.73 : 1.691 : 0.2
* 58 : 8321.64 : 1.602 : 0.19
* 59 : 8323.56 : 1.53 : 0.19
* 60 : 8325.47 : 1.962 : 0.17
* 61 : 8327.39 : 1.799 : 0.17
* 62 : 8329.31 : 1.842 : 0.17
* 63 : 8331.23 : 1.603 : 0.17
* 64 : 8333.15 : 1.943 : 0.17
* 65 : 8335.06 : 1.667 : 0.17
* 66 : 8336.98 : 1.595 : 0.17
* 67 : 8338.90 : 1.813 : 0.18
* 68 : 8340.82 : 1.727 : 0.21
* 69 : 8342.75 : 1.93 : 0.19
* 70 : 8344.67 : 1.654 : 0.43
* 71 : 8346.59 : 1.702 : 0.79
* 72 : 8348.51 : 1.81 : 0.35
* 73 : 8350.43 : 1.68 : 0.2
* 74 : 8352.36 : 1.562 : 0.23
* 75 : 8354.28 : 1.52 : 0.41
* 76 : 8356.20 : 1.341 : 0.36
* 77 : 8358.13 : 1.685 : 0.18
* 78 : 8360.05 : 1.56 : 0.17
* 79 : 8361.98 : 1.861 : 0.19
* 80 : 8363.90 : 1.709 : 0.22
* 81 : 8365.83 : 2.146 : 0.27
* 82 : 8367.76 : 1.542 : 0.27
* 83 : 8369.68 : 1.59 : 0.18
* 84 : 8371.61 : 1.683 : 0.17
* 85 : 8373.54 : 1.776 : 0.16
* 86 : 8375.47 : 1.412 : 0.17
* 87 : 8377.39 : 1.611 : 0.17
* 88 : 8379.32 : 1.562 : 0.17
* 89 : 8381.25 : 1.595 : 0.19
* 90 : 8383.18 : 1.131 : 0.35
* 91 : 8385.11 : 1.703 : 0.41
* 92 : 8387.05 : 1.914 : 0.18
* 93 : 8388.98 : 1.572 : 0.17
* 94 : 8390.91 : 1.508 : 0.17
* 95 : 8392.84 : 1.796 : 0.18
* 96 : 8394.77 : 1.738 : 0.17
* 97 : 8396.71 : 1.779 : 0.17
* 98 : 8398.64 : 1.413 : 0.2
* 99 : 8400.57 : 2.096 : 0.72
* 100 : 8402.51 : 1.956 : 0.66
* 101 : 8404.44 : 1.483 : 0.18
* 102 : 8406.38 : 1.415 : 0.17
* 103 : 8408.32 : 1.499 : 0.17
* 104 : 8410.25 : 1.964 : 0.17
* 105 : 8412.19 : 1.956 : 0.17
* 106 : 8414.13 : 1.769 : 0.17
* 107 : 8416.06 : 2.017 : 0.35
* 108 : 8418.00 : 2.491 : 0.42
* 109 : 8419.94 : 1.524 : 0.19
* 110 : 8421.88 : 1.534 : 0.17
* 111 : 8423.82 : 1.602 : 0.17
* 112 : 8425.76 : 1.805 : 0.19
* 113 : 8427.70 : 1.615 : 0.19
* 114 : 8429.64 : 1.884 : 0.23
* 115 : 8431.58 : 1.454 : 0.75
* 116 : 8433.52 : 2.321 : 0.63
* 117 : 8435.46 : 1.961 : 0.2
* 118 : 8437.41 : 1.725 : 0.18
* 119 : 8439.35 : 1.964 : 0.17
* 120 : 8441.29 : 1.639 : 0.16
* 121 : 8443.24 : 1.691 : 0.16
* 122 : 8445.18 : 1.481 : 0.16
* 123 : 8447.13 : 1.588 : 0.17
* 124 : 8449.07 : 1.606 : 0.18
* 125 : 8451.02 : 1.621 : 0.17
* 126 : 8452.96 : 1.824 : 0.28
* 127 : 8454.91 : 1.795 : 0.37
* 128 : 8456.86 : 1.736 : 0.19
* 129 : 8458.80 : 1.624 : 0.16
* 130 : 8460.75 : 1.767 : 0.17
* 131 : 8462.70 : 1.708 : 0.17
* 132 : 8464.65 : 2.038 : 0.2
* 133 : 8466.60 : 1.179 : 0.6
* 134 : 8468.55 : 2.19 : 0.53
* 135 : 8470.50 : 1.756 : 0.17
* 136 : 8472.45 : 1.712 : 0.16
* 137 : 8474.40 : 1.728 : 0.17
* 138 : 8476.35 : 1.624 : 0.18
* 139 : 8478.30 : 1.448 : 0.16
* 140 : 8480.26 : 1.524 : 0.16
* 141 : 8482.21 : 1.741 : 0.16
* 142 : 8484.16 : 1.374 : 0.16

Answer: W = 3.9 angstrom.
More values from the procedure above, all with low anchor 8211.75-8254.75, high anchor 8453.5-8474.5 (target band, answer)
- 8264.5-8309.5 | 0.3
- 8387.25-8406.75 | 0.6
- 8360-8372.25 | 0.1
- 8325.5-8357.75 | 0.8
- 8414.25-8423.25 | -0.6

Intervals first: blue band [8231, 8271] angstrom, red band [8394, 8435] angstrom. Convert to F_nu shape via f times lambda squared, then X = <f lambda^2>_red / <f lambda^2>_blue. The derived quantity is 1.0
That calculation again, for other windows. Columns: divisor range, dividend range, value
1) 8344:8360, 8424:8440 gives 1.15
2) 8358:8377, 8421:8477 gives 1.04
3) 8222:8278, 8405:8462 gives 1.03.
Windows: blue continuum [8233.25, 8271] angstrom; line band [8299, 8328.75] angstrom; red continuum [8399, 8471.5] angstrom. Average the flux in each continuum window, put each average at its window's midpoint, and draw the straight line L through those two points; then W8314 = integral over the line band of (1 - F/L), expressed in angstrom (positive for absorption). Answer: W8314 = 1.3 angstrom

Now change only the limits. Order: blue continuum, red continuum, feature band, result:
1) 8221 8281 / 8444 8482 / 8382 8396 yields 0.8 angstrom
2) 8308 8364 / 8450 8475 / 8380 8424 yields 0.2 angstrom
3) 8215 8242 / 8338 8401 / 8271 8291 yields -0.2 angstrom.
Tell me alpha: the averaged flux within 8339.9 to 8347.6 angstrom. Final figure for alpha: 1.75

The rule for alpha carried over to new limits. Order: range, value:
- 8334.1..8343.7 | 1.75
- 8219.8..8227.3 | 1.83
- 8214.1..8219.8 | 1.56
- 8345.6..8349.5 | 1.76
